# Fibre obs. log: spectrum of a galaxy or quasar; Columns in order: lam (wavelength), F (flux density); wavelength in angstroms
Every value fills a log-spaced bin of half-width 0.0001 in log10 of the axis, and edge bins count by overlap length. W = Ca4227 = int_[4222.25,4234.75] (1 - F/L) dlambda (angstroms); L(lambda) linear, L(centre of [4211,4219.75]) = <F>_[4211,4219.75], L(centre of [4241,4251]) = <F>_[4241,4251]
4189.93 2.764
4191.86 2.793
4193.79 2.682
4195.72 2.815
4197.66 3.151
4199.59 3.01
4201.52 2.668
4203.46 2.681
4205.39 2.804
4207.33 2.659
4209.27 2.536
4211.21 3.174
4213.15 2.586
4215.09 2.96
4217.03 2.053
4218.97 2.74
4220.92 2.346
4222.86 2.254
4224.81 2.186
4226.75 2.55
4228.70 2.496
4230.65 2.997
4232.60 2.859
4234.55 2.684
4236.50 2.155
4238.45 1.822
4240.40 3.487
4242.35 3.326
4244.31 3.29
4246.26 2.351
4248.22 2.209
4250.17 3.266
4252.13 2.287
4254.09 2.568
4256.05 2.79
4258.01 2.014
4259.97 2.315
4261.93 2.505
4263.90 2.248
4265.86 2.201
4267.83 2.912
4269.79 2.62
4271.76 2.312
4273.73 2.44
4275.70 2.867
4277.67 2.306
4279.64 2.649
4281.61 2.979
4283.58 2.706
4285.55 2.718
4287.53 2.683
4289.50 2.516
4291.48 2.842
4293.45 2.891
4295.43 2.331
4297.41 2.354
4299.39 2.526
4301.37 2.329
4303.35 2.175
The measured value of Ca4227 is 0.9 angstroms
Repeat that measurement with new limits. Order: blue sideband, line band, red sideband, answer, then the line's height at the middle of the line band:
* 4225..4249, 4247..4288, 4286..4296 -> 1.9 angstroms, 2.67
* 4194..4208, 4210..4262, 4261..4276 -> 0.9 angstroms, 2.65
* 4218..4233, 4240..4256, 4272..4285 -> -1.5 angstroms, 2.58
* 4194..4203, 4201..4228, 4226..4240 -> 1.4 angstroms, 2.72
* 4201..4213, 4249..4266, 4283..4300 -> 1.2 angstroms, 2.67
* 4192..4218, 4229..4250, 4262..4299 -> -0.4 angstroms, 2.68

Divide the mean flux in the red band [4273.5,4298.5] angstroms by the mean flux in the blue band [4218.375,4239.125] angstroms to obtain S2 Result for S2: 1.07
